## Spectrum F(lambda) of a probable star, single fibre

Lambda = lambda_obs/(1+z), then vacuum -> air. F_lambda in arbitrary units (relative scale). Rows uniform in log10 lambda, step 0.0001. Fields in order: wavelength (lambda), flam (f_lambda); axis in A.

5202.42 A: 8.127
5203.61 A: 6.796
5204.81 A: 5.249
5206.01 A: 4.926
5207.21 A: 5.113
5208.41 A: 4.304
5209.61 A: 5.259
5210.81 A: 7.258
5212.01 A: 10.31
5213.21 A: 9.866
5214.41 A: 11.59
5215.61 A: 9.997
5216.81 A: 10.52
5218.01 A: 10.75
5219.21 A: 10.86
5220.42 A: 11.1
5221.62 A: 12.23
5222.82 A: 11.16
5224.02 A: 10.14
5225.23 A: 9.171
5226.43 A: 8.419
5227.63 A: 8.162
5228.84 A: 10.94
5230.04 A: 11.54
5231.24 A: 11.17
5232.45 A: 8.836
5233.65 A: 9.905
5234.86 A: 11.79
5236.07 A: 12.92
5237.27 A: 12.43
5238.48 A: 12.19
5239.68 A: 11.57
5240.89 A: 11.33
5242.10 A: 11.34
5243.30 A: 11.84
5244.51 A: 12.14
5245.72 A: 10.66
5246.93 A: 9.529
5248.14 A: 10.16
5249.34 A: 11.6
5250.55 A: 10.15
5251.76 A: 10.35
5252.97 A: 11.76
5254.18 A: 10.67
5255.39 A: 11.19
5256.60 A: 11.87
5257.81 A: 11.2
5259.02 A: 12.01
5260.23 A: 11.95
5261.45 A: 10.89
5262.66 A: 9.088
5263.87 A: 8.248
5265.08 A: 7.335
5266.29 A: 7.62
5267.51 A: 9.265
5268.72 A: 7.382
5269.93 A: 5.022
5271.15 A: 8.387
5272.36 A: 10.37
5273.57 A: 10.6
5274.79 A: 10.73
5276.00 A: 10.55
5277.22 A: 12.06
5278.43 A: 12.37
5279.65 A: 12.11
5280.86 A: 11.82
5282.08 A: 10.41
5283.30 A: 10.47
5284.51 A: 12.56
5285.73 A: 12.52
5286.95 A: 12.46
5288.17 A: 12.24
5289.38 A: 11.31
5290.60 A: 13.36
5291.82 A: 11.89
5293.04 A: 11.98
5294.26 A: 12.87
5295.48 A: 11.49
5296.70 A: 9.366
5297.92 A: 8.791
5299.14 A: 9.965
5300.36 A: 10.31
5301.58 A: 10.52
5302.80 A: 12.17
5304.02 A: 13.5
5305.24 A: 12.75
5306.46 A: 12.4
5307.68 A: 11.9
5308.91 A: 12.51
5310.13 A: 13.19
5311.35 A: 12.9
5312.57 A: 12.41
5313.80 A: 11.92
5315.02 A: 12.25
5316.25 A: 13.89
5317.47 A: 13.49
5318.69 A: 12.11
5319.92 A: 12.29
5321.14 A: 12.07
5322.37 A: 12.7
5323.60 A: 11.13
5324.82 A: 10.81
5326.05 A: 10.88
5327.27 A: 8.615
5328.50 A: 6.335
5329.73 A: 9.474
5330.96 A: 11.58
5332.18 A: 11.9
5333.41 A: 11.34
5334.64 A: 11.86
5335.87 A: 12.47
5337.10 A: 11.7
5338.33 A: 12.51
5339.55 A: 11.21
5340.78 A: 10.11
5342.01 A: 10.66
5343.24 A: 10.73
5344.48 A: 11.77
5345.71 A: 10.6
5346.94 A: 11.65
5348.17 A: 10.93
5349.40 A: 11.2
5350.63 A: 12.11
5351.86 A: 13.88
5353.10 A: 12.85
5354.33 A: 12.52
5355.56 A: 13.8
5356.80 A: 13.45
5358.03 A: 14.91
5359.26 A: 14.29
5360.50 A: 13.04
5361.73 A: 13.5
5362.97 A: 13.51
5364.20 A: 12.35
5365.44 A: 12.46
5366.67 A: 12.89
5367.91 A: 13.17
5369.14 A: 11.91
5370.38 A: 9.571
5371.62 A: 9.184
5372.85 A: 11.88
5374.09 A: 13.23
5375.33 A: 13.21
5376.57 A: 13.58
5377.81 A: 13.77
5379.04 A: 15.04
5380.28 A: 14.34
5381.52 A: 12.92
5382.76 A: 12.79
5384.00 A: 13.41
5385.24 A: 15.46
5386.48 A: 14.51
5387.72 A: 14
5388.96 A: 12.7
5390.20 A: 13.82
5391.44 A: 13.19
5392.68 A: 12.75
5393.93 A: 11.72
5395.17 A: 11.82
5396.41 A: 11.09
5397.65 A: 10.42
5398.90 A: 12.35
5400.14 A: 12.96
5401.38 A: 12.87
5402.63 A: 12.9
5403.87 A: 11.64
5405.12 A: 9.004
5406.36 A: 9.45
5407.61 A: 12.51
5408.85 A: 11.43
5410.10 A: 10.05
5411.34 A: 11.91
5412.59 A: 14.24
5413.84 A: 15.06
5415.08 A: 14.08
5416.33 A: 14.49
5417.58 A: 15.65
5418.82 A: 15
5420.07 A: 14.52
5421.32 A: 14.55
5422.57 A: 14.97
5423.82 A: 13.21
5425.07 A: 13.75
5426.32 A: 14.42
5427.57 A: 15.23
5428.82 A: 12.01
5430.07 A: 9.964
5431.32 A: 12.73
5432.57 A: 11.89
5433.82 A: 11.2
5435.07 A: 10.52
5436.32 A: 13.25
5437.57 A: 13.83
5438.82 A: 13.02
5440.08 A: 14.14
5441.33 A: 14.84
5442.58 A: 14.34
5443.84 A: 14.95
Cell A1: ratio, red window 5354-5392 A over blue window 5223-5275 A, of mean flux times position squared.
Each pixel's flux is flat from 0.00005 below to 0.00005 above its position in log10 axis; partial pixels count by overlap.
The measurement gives 1.3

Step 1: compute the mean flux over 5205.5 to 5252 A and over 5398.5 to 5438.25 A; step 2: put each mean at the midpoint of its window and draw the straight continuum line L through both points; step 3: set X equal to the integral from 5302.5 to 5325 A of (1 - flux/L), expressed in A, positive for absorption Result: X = -2.3 A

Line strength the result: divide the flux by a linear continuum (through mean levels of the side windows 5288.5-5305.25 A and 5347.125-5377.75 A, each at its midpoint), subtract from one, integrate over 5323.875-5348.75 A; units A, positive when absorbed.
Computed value 2.7 A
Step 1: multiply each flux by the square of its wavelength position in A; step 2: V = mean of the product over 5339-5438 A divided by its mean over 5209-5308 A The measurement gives 1.2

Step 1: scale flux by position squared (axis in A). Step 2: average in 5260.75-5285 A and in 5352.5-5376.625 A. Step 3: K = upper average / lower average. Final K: 1.34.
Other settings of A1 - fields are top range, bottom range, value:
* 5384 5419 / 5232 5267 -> 1.25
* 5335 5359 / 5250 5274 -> 1.28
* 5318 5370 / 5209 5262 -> 1.16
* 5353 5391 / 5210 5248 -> 1.30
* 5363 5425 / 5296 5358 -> 1.13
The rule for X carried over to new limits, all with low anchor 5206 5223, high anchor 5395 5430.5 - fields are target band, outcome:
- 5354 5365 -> -1.54 A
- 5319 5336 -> 0.45 A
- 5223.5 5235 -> -0.67 A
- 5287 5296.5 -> -1.35 A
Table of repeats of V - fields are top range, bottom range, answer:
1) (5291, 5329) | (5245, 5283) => 1.15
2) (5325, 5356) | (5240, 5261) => 1.05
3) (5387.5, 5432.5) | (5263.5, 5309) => 1.24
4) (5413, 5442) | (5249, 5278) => 1.44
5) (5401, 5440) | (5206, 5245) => 1.37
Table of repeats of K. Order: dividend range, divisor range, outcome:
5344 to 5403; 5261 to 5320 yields 1.18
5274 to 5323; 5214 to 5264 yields 1.12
